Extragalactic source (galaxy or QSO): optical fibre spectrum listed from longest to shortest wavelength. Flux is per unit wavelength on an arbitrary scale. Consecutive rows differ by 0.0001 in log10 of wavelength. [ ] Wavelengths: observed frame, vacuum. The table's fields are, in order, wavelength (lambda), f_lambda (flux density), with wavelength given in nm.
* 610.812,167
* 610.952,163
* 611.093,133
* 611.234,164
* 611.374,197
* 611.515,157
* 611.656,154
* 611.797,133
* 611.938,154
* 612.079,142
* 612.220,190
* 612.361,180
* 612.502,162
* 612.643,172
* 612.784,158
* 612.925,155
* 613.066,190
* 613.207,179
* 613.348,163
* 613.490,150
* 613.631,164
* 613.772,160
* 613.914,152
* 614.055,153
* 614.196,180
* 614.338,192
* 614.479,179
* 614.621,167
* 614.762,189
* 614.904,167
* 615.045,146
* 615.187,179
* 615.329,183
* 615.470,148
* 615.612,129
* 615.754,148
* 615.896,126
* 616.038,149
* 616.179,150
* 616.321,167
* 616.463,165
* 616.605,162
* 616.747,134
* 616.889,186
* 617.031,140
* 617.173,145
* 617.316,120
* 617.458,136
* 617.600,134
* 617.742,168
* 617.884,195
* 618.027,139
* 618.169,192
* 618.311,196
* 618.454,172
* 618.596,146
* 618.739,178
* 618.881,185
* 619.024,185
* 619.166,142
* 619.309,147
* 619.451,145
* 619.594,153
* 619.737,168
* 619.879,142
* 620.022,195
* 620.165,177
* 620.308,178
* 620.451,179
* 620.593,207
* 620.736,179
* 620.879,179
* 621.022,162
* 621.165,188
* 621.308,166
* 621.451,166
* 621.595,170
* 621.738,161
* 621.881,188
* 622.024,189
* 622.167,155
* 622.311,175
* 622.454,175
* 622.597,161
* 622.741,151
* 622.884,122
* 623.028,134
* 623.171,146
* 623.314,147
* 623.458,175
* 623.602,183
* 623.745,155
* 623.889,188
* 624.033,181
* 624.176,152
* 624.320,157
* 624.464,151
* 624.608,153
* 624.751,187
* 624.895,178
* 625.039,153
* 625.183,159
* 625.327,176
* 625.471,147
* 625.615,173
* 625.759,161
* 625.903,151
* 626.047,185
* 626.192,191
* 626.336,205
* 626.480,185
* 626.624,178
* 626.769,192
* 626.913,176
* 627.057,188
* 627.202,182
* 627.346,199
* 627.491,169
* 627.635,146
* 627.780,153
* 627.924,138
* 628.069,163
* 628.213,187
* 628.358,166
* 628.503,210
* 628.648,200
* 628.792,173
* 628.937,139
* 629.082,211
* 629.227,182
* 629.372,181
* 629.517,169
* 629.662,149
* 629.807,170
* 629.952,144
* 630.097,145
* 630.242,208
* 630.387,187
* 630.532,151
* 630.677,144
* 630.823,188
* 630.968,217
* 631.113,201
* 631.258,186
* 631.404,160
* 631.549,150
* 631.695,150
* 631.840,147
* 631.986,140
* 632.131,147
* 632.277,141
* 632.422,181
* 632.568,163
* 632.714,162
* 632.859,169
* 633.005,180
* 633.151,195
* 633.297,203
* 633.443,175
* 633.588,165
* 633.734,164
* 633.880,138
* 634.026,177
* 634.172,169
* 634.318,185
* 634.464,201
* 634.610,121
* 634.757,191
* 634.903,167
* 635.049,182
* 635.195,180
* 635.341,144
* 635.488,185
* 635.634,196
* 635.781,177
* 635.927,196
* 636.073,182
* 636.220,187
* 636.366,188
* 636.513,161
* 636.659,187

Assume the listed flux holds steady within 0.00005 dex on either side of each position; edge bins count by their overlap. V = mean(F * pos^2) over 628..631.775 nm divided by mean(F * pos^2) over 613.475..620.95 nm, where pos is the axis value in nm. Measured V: 1.11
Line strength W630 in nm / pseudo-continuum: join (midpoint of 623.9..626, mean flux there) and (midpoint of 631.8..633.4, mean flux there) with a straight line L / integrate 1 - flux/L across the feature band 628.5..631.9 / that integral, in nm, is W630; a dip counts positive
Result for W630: -0.14 nm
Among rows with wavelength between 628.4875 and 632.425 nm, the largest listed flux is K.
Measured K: 217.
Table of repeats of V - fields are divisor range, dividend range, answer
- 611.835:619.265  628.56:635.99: 1.12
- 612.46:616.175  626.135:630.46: 1.13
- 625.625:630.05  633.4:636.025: 1.01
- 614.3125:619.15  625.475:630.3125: 1.12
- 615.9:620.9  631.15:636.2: 1.09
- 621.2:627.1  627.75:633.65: 1.04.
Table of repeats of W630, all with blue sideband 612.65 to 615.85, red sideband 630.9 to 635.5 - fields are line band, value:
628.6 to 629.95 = -0.033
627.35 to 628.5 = 0.019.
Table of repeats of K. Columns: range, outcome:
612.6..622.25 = 207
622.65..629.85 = 211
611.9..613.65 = 190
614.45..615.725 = 189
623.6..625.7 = 188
